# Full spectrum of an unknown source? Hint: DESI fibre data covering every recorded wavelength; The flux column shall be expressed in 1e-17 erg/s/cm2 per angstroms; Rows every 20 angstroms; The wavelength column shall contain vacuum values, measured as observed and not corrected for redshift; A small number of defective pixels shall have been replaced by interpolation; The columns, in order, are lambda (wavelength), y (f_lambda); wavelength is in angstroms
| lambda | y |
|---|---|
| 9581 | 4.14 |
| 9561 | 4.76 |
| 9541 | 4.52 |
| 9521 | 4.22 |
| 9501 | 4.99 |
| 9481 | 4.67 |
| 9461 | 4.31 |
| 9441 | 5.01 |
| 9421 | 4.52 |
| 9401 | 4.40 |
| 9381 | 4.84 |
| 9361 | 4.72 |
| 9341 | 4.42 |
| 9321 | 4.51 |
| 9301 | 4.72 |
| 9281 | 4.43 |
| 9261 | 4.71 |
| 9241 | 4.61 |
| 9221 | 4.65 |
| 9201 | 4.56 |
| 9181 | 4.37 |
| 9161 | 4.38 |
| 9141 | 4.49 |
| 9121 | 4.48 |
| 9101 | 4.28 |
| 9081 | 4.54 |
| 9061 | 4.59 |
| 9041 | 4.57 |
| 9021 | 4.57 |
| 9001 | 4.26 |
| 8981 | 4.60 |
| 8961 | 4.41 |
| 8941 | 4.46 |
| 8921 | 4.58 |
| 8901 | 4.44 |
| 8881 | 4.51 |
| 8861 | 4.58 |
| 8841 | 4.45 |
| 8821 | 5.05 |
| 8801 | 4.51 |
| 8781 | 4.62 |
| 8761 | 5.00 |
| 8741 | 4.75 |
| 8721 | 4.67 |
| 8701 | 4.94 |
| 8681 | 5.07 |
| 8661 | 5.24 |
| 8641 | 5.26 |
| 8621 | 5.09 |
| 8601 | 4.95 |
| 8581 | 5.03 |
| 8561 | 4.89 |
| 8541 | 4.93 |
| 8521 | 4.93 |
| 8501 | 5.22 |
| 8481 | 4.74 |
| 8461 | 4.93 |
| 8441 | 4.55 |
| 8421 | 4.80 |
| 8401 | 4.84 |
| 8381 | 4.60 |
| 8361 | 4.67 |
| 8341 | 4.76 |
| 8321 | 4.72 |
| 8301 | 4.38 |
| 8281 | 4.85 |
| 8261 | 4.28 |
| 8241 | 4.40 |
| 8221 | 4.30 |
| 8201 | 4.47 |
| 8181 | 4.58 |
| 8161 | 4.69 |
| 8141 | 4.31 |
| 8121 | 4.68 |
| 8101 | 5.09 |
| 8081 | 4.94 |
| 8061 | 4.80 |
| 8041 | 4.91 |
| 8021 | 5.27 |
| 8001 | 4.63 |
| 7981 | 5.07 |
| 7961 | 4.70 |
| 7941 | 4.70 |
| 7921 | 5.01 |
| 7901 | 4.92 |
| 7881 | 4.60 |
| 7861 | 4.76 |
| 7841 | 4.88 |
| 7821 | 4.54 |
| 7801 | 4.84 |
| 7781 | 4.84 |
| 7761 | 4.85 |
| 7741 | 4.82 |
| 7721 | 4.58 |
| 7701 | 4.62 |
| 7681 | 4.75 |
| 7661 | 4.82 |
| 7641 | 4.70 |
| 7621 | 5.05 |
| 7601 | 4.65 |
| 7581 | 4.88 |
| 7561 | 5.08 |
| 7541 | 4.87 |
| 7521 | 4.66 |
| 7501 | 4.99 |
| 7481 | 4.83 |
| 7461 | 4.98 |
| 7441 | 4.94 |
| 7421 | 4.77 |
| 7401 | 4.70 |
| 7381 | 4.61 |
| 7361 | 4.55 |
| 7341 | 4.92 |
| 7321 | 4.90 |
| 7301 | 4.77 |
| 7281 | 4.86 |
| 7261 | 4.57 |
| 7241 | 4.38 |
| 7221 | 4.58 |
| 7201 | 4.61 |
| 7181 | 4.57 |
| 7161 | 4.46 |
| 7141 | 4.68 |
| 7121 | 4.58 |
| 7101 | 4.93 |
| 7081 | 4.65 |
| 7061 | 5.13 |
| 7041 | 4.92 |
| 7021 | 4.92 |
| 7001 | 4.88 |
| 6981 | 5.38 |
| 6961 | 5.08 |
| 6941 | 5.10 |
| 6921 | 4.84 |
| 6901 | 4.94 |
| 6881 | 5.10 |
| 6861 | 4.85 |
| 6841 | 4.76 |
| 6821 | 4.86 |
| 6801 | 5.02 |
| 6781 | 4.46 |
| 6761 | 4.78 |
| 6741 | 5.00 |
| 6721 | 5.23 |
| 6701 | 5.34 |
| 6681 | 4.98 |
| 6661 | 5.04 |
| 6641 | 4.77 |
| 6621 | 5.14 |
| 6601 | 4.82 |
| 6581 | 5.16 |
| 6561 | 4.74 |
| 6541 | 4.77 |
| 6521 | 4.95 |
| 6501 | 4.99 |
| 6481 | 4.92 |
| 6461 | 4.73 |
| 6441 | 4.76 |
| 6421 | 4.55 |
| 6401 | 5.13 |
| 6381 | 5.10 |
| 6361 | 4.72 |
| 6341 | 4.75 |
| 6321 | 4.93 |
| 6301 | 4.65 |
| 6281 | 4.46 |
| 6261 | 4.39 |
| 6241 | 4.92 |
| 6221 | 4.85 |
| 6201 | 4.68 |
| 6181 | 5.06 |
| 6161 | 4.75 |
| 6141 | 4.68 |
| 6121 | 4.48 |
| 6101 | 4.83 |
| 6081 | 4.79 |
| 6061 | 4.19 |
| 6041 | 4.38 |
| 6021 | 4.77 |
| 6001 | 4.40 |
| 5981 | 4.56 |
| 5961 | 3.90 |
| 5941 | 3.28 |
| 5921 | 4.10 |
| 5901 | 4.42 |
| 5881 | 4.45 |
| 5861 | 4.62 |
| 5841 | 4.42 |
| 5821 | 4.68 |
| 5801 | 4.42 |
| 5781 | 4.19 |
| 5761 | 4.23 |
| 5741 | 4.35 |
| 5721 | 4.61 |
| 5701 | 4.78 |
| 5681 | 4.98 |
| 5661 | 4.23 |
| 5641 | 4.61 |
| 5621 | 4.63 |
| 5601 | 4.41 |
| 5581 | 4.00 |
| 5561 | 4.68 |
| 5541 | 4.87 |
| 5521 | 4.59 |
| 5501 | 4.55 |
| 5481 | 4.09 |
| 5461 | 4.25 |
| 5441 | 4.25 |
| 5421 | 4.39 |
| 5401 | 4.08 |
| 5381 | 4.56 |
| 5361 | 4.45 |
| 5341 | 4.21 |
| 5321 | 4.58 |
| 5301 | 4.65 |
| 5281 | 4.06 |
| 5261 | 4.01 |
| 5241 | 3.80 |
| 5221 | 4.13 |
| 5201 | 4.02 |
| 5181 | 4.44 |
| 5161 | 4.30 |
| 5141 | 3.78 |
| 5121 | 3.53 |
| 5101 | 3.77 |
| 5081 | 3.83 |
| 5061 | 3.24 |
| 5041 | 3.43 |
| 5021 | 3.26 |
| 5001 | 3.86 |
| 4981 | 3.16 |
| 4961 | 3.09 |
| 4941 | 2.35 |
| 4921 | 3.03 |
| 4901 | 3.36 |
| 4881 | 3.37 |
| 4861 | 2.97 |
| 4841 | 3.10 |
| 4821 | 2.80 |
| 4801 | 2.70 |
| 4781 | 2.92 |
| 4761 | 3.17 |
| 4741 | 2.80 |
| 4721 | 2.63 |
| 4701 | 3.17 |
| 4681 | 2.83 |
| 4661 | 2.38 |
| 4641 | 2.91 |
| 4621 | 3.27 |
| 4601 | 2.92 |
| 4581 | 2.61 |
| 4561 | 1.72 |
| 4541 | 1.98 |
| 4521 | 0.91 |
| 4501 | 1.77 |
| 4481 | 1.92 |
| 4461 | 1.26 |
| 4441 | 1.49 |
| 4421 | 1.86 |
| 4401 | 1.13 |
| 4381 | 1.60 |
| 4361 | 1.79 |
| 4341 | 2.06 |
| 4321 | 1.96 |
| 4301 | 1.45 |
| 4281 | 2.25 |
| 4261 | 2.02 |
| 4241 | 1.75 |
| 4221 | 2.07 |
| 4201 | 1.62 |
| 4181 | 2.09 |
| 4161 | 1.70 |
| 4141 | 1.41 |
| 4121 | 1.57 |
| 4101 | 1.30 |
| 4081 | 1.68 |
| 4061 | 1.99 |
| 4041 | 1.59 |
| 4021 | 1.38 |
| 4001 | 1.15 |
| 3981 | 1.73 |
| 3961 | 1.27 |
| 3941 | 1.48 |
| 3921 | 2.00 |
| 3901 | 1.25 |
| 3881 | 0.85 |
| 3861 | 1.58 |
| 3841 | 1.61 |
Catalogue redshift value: 0.15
